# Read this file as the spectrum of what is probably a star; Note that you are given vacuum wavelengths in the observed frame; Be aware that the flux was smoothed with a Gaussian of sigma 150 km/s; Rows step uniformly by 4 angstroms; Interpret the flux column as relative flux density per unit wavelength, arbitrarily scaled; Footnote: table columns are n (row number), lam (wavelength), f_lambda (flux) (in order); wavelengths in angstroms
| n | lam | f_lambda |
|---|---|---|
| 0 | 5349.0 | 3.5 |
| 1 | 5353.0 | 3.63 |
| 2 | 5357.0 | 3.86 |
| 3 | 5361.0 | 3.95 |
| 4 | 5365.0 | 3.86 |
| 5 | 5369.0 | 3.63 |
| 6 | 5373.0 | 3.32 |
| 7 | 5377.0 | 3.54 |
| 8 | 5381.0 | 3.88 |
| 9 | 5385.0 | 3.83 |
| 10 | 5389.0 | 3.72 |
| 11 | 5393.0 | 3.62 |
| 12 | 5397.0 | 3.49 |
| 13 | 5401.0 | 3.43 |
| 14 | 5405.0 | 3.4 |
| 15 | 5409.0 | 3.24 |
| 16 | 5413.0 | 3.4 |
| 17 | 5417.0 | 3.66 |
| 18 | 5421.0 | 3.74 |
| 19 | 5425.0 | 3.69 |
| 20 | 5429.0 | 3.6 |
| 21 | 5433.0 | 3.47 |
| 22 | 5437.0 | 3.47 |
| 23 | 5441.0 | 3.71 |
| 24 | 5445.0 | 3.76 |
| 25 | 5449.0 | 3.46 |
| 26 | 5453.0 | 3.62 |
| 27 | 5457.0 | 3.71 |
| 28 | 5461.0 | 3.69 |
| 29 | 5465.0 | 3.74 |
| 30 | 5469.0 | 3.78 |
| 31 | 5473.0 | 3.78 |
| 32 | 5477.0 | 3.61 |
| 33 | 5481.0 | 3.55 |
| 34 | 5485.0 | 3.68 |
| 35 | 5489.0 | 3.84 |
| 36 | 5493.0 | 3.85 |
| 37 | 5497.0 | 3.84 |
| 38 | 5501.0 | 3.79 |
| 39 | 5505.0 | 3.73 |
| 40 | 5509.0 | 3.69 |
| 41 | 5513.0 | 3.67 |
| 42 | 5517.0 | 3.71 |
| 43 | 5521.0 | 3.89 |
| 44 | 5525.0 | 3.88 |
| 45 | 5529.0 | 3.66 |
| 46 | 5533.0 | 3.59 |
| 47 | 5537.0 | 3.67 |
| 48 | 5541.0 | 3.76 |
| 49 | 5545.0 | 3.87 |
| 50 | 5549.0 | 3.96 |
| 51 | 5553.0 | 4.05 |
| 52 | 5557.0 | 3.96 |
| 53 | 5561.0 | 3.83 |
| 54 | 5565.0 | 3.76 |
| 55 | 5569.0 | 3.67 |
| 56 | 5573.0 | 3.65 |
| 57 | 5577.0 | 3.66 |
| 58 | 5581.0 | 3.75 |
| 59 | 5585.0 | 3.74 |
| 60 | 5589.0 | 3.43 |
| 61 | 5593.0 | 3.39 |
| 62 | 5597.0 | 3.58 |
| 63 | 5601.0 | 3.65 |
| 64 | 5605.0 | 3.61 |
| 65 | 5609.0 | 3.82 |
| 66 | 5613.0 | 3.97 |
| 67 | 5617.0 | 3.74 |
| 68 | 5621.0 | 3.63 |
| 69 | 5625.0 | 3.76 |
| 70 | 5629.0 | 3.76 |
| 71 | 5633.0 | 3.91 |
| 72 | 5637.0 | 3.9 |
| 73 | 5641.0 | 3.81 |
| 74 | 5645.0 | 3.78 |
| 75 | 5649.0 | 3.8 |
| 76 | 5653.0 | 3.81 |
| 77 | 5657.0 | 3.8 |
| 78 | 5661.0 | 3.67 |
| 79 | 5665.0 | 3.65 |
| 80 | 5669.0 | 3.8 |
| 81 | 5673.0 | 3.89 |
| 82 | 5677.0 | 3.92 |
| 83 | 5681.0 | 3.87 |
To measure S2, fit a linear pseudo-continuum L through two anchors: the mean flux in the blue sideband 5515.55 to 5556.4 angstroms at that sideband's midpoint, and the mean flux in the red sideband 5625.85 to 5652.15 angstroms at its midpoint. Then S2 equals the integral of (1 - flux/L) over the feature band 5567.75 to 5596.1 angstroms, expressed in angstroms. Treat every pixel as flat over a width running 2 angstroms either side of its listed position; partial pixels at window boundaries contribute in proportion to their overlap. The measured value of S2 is 1.5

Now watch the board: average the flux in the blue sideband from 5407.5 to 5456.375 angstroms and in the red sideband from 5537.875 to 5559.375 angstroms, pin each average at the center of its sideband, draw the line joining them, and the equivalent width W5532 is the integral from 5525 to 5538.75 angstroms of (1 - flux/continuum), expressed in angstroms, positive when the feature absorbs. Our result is 0.7 angstroms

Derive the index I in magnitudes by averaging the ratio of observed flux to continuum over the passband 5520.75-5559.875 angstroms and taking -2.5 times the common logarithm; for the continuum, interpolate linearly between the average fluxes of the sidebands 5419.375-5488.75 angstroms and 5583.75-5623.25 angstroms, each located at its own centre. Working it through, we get -0.05 mag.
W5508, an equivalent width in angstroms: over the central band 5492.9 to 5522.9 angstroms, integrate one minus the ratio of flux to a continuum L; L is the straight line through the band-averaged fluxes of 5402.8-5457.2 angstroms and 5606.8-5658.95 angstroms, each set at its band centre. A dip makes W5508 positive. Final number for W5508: -0.9 angstroms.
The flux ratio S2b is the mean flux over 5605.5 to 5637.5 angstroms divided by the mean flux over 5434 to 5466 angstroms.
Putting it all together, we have 1.04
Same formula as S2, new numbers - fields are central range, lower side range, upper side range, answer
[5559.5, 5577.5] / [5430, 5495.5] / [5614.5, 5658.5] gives 0.1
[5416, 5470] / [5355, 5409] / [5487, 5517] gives 0.9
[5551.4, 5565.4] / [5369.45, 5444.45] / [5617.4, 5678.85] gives -0.8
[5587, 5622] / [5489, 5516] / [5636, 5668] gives 1.2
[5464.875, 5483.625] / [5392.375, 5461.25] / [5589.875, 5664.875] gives -0.4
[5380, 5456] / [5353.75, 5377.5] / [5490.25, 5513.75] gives 2.8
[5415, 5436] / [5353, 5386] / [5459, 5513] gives 0.6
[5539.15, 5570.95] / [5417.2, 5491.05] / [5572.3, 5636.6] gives -1.5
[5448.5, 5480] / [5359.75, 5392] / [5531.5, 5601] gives 0.3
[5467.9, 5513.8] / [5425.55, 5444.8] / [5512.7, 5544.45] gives -0.7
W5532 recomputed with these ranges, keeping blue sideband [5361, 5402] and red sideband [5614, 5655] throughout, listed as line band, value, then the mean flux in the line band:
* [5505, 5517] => 0.10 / 3.69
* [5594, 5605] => 0.53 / 3.59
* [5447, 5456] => 0.32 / 3.56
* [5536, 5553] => -0.49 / 3.85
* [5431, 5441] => 0.45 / 3.52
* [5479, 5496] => -0.11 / 3.74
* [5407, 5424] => 0.70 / 3.52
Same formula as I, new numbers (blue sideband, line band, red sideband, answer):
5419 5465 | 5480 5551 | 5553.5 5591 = -0.02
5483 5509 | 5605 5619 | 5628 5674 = 0.00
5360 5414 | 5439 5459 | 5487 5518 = 0.01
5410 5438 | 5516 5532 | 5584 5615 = -0.05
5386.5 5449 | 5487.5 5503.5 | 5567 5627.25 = -0.06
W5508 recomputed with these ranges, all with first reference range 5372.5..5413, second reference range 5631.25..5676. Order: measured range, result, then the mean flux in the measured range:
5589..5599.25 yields 0.7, 3.48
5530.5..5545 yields 0.0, 3.7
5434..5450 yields 0.0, 3.6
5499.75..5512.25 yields -0.2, 3.73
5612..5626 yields 0.0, 3.76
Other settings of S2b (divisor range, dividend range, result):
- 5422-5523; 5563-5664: 1.01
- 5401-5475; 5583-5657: 1.04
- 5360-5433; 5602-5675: 1.05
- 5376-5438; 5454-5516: 1.04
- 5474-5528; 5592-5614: 0.98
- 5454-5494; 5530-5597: 1.00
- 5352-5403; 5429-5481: 0.99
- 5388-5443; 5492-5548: 1.06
